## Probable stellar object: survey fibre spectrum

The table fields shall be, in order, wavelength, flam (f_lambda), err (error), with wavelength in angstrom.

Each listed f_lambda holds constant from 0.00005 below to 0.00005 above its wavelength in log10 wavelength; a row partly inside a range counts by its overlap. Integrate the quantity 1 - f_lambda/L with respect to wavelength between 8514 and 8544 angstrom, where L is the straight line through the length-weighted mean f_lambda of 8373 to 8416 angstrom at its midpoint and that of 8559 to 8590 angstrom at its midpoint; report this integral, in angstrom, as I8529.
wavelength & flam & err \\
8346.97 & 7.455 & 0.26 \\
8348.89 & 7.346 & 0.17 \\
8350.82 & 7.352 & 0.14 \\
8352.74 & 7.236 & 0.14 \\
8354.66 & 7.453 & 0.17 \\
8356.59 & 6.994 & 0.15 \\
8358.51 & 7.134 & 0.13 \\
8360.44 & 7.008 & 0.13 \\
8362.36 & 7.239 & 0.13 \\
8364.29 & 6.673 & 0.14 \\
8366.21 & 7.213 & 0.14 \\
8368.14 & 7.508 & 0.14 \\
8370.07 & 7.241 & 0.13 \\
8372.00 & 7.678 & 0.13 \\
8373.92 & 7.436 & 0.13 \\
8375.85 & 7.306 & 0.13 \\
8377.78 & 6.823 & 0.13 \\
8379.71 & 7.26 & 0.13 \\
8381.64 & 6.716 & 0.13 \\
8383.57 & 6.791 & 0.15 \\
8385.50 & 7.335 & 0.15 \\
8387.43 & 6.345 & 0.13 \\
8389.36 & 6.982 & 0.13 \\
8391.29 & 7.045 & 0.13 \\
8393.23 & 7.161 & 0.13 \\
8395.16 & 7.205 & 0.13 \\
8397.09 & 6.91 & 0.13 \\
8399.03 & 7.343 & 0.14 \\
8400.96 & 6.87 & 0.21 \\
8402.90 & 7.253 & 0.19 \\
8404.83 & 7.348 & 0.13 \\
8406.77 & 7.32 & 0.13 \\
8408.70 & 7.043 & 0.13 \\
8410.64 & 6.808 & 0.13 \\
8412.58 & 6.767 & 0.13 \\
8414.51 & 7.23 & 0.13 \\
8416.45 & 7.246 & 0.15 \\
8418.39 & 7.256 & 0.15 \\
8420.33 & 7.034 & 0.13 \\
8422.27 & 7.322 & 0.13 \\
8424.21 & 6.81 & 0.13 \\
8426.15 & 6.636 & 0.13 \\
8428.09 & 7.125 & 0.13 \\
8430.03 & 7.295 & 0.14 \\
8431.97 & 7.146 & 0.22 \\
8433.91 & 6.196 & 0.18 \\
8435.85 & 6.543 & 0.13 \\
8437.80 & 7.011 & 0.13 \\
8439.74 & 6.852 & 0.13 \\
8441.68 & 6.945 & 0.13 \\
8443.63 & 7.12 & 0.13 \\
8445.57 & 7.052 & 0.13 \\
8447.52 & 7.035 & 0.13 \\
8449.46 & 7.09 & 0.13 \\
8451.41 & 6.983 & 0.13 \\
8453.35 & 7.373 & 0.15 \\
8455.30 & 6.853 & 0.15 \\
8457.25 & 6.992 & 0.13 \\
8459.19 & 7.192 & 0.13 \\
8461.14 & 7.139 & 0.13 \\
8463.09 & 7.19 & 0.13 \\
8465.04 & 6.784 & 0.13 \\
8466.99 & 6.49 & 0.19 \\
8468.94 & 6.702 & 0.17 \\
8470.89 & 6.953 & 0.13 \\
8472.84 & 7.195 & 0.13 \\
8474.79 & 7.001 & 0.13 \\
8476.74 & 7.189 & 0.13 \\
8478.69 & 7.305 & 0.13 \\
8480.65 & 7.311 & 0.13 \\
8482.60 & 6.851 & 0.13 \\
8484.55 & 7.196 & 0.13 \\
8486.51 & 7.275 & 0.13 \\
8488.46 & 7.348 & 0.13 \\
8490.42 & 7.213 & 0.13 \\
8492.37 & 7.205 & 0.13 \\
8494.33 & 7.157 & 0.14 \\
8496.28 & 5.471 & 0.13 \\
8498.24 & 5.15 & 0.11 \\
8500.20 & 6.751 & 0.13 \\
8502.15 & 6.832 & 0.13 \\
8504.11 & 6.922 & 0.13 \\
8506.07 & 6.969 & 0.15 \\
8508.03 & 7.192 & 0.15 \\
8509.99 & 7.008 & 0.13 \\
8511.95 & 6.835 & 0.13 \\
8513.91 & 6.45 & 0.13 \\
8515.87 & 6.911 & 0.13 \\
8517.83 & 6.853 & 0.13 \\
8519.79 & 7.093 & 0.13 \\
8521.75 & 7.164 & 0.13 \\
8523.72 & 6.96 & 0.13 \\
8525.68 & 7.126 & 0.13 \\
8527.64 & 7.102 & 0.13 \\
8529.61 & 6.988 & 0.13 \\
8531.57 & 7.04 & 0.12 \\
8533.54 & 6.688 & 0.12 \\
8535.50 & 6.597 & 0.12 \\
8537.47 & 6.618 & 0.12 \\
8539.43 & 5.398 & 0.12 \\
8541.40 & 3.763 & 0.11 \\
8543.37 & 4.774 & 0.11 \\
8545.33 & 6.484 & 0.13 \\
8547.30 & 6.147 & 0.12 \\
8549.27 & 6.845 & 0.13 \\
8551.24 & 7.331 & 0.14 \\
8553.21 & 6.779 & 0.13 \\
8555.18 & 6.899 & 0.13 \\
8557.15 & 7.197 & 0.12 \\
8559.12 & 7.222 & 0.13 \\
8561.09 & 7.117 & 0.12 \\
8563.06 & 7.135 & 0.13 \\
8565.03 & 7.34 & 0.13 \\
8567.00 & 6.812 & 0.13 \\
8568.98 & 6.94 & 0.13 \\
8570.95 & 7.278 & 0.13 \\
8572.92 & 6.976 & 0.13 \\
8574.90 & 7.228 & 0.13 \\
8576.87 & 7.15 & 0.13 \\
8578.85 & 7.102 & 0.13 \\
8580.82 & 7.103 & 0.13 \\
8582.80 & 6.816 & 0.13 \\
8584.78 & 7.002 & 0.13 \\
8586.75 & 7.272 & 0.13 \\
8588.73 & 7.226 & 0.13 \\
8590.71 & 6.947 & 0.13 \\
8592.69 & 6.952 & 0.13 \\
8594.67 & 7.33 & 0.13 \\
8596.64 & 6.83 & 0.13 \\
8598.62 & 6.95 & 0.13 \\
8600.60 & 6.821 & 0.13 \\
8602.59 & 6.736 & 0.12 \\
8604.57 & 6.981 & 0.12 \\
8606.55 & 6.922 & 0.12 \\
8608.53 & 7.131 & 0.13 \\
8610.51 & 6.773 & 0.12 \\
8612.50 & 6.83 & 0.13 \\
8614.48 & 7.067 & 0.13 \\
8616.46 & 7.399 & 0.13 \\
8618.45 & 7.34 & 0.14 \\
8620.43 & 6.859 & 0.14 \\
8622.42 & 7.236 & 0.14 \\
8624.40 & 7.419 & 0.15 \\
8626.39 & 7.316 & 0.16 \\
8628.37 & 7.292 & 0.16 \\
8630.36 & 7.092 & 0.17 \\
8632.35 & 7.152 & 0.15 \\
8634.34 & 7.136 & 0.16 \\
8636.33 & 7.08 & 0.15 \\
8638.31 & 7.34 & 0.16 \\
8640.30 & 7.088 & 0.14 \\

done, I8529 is 2.5 angstrom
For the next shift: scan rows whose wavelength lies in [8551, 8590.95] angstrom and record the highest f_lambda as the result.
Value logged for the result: 7.34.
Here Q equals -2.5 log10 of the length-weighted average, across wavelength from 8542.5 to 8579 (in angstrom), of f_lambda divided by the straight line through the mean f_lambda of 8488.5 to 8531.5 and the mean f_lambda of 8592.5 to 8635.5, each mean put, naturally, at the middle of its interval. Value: 0.01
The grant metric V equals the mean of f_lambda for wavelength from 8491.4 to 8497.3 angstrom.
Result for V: 6.6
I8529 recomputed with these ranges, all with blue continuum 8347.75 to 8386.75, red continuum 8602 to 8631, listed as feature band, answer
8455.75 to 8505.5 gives 1.6 angstrom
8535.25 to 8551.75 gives 2.8 angstrom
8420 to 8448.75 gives 0.9 angstrom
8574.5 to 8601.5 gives 0.2 angstrom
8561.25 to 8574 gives 0.1 angstrom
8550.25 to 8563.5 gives 0.0 angstrom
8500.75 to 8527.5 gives 0.7 angstrom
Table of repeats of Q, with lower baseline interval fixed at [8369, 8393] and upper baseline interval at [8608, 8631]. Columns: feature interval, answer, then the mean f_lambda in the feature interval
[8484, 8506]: 0.05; 6.77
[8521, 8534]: 0.02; 7.02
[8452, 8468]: 0.02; 7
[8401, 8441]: 0.01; 7.01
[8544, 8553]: 0.08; 6.63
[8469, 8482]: 0.00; 7.12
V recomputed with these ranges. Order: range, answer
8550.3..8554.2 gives 7.05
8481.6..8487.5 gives 7.11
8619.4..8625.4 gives 7.17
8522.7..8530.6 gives 7.04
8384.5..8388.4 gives 6.85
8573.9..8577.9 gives 7.18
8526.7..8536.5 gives 6.88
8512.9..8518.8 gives 6.74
